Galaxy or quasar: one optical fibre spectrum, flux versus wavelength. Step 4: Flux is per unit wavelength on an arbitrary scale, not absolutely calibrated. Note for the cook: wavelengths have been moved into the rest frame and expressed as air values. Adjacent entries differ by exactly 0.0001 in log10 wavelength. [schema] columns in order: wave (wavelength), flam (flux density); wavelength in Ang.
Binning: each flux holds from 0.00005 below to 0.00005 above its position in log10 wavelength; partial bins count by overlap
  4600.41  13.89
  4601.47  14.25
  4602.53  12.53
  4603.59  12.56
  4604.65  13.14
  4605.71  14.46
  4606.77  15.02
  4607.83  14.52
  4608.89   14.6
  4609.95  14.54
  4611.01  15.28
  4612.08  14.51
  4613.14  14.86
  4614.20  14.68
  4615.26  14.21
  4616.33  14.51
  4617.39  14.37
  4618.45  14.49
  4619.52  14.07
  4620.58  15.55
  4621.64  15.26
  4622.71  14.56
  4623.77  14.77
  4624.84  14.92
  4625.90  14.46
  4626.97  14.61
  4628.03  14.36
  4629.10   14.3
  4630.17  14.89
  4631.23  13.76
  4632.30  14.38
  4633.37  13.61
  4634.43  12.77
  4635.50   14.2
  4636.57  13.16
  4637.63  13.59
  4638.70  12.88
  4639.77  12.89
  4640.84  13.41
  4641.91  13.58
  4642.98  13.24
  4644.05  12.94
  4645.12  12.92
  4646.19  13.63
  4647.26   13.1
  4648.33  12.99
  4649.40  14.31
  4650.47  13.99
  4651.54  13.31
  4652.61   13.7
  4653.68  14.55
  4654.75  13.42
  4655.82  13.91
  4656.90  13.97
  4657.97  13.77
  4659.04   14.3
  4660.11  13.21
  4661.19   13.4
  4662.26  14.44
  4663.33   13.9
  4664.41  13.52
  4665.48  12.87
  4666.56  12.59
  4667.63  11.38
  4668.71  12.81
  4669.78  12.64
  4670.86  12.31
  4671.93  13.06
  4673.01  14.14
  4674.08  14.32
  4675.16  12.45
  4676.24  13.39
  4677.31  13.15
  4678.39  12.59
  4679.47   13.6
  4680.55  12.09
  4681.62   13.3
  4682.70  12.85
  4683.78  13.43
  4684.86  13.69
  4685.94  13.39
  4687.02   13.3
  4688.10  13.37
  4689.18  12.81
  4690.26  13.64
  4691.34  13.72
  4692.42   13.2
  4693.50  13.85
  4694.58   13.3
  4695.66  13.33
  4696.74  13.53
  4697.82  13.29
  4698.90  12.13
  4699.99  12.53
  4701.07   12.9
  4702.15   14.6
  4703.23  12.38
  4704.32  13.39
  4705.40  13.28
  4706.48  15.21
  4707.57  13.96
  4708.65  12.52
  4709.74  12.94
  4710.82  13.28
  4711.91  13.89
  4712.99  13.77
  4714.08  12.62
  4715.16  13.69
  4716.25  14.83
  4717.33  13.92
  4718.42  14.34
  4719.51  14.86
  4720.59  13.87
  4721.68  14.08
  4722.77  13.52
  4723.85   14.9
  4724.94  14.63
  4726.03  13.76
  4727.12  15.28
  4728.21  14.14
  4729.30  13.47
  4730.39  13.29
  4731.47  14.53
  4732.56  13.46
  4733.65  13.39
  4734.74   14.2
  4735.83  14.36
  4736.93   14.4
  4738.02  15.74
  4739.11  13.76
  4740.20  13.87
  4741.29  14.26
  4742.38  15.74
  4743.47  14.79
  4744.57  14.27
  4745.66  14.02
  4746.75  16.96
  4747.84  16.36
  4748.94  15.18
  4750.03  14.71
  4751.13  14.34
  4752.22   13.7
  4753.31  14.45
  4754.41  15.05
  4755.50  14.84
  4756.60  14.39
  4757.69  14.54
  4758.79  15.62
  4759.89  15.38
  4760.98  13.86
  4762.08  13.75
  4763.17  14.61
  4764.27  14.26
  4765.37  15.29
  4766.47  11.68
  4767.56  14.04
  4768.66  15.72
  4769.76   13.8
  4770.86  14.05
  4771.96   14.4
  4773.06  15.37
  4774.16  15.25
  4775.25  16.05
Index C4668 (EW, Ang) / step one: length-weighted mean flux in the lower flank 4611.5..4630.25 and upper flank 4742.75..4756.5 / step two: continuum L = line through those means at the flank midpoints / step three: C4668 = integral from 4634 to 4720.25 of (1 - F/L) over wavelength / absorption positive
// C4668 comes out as 7.8 Ang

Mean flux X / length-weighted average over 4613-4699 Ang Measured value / 13.6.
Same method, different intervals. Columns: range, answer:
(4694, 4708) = 13.4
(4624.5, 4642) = 13.9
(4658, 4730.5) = 13.5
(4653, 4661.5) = 13.8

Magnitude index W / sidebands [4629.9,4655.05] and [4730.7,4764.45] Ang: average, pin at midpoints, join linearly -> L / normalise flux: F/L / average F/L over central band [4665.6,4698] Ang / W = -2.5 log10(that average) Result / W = 0.06 mag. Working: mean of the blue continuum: 13.5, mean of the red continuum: 14.6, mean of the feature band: 13.1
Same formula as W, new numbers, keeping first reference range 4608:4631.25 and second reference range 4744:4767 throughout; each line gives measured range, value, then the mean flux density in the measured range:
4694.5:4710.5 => 0.10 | 13.3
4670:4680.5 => 0.12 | 13.1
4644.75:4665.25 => 0.07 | 13.7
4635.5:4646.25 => 0.11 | 13.2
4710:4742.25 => 0.04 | 14.1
